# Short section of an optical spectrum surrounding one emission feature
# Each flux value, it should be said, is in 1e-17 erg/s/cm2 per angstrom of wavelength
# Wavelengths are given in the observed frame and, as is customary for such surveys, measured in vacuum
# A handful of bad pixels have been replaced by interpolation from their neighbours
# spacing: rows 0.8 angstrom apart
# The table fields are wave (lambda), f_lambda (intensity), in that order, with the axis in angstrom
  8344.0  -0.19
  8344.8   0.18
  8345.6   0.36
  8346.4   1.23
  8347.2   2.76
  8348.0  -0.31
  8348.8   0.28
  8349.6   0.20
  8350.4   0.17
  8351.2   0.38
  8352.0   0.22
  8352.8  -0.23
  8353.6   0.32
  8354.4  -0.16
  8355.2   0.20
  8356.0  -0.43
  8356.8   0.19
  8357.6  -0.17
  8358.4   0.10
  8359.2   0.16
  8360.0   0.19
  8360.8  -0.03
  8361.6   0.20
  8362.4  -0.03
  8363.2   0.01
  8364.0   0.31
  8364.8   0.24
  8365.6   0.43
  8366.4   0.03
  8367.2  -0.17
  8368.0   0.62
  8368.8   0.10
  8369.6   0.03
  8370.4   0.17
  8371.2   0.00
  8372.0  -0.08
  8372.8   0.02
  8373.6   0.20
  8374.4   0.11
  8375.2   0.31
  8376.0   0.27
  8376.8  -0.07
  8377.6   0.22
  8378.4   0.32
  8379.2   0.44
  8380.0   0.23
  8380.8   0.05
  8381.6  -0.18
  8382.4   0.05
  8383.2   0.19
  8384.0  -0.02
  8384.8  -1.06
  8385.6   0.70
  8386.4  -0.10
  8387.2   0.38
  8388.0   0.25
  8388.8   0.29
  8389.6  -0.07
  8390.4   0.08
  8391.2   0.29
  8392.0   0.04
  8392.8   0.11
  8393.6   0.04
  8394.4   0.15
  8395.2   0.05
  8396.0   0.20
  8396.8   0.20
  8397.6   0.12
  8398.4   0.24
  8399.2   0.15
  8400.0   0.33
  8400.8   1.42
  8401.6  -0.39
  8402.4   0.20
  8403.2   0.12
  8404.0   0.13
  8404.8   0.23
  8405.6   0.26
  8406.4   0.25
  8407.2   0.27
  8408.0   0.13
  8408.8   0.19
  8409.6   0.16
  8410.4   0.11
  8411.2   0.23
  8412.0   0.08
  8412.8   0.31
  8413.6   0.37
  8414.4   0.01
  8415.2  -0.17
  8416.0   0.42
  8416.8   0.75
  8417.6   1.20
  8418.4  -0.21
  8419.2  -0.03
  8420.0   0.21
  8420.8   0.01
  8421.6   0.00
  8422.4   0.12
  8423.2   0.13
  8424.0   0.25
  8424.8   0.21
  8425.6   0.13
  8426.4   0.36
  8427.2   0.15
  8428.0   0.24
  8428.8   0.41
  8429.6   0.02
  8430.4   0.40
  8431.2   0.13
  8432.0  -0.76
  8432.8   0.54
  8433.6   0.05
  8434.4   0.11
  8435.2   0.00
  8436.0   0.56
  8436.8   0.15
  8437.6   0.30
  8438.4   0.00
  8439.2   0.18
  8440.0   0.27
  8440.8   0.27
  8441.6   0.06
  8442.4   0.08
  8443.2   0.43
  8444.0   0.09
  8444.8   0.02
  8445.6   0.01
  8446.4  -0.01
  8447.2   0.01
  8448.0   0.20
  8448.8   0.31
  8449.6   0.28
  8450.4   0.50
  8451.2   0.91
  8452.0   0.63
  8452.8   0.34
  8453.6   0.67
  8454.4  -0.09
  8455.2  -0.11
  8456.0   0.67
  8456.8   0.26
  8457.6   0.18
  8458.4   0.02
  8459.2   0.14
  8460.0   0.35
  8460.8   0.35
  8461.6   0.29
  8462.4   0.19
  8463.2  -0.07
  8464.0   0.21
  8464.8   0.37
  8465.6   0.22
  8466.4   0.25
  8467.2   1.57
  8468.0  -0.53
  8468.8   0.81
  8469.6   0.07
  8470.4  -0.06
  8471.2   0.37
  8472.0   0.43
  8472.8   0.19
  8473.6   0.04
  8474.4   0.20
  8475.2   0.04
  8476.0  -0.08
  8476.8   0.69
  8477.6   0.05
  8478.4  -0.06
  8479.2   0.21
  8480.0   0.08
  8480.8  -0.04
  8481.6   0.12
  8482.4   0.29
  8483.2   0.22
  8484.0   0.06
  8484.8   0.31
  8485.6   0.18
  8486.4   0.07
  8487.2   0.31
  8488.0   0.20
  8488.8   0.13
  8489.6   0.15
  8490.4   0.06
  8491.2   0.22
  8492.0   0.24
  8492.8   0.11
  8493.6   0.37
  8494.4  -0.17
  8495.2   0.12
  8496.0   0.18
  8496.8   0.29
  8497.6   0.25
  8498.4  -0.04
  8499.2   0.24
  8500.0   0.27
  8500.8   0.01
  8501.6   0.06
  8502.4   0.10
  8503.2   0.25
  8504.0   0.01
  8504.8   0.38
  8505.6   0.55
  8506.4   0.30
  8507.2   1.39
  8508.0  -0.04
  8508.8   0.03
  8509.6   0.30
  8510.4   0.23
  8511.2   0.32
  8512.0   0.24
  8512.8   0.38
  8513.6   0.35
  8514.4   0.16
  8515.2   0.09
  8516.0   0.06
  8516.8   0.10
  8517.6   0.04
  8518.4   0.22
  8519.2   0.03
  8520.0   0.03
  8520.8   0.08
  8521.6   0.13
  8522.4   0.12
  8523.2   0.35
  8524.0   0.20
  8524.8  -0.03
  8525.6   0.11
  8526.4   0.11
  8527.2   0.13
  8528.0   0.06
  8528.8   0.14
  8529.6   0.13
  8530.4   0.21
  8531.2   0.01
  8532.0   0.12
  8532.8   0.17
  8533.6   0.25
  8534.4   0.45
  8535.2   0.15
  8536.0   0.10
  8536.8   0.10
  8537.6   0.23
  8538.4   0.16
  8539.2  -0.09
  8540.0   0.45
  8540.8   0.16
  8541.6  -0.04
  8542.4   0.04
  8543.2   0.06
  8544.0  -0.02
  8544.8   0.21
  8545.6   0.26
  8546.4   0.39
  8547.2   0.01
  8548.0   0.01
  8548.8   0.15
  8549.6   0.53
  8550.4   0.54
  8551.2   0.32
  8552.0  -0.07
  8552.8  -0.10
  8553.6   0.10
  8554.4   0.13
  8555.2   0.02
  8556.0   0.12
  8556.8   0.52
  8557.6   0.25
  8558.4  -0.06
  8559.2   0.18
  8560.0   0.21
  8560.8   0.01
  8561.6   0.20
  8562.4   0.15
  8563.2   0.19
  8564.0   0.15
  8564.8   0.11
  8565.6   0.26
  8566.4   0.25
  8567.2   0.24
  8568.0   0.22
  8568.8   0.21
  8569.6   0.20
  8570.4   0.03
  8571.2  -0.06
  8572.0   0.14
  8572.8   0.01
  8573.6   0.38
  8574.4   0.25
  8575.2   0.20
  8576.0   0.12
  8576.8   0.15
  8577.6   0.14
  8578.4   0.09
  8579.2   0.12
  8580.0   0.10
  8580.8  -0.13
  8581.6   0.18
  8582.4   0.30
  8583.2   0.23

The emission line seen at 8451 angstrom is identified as H-gamma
